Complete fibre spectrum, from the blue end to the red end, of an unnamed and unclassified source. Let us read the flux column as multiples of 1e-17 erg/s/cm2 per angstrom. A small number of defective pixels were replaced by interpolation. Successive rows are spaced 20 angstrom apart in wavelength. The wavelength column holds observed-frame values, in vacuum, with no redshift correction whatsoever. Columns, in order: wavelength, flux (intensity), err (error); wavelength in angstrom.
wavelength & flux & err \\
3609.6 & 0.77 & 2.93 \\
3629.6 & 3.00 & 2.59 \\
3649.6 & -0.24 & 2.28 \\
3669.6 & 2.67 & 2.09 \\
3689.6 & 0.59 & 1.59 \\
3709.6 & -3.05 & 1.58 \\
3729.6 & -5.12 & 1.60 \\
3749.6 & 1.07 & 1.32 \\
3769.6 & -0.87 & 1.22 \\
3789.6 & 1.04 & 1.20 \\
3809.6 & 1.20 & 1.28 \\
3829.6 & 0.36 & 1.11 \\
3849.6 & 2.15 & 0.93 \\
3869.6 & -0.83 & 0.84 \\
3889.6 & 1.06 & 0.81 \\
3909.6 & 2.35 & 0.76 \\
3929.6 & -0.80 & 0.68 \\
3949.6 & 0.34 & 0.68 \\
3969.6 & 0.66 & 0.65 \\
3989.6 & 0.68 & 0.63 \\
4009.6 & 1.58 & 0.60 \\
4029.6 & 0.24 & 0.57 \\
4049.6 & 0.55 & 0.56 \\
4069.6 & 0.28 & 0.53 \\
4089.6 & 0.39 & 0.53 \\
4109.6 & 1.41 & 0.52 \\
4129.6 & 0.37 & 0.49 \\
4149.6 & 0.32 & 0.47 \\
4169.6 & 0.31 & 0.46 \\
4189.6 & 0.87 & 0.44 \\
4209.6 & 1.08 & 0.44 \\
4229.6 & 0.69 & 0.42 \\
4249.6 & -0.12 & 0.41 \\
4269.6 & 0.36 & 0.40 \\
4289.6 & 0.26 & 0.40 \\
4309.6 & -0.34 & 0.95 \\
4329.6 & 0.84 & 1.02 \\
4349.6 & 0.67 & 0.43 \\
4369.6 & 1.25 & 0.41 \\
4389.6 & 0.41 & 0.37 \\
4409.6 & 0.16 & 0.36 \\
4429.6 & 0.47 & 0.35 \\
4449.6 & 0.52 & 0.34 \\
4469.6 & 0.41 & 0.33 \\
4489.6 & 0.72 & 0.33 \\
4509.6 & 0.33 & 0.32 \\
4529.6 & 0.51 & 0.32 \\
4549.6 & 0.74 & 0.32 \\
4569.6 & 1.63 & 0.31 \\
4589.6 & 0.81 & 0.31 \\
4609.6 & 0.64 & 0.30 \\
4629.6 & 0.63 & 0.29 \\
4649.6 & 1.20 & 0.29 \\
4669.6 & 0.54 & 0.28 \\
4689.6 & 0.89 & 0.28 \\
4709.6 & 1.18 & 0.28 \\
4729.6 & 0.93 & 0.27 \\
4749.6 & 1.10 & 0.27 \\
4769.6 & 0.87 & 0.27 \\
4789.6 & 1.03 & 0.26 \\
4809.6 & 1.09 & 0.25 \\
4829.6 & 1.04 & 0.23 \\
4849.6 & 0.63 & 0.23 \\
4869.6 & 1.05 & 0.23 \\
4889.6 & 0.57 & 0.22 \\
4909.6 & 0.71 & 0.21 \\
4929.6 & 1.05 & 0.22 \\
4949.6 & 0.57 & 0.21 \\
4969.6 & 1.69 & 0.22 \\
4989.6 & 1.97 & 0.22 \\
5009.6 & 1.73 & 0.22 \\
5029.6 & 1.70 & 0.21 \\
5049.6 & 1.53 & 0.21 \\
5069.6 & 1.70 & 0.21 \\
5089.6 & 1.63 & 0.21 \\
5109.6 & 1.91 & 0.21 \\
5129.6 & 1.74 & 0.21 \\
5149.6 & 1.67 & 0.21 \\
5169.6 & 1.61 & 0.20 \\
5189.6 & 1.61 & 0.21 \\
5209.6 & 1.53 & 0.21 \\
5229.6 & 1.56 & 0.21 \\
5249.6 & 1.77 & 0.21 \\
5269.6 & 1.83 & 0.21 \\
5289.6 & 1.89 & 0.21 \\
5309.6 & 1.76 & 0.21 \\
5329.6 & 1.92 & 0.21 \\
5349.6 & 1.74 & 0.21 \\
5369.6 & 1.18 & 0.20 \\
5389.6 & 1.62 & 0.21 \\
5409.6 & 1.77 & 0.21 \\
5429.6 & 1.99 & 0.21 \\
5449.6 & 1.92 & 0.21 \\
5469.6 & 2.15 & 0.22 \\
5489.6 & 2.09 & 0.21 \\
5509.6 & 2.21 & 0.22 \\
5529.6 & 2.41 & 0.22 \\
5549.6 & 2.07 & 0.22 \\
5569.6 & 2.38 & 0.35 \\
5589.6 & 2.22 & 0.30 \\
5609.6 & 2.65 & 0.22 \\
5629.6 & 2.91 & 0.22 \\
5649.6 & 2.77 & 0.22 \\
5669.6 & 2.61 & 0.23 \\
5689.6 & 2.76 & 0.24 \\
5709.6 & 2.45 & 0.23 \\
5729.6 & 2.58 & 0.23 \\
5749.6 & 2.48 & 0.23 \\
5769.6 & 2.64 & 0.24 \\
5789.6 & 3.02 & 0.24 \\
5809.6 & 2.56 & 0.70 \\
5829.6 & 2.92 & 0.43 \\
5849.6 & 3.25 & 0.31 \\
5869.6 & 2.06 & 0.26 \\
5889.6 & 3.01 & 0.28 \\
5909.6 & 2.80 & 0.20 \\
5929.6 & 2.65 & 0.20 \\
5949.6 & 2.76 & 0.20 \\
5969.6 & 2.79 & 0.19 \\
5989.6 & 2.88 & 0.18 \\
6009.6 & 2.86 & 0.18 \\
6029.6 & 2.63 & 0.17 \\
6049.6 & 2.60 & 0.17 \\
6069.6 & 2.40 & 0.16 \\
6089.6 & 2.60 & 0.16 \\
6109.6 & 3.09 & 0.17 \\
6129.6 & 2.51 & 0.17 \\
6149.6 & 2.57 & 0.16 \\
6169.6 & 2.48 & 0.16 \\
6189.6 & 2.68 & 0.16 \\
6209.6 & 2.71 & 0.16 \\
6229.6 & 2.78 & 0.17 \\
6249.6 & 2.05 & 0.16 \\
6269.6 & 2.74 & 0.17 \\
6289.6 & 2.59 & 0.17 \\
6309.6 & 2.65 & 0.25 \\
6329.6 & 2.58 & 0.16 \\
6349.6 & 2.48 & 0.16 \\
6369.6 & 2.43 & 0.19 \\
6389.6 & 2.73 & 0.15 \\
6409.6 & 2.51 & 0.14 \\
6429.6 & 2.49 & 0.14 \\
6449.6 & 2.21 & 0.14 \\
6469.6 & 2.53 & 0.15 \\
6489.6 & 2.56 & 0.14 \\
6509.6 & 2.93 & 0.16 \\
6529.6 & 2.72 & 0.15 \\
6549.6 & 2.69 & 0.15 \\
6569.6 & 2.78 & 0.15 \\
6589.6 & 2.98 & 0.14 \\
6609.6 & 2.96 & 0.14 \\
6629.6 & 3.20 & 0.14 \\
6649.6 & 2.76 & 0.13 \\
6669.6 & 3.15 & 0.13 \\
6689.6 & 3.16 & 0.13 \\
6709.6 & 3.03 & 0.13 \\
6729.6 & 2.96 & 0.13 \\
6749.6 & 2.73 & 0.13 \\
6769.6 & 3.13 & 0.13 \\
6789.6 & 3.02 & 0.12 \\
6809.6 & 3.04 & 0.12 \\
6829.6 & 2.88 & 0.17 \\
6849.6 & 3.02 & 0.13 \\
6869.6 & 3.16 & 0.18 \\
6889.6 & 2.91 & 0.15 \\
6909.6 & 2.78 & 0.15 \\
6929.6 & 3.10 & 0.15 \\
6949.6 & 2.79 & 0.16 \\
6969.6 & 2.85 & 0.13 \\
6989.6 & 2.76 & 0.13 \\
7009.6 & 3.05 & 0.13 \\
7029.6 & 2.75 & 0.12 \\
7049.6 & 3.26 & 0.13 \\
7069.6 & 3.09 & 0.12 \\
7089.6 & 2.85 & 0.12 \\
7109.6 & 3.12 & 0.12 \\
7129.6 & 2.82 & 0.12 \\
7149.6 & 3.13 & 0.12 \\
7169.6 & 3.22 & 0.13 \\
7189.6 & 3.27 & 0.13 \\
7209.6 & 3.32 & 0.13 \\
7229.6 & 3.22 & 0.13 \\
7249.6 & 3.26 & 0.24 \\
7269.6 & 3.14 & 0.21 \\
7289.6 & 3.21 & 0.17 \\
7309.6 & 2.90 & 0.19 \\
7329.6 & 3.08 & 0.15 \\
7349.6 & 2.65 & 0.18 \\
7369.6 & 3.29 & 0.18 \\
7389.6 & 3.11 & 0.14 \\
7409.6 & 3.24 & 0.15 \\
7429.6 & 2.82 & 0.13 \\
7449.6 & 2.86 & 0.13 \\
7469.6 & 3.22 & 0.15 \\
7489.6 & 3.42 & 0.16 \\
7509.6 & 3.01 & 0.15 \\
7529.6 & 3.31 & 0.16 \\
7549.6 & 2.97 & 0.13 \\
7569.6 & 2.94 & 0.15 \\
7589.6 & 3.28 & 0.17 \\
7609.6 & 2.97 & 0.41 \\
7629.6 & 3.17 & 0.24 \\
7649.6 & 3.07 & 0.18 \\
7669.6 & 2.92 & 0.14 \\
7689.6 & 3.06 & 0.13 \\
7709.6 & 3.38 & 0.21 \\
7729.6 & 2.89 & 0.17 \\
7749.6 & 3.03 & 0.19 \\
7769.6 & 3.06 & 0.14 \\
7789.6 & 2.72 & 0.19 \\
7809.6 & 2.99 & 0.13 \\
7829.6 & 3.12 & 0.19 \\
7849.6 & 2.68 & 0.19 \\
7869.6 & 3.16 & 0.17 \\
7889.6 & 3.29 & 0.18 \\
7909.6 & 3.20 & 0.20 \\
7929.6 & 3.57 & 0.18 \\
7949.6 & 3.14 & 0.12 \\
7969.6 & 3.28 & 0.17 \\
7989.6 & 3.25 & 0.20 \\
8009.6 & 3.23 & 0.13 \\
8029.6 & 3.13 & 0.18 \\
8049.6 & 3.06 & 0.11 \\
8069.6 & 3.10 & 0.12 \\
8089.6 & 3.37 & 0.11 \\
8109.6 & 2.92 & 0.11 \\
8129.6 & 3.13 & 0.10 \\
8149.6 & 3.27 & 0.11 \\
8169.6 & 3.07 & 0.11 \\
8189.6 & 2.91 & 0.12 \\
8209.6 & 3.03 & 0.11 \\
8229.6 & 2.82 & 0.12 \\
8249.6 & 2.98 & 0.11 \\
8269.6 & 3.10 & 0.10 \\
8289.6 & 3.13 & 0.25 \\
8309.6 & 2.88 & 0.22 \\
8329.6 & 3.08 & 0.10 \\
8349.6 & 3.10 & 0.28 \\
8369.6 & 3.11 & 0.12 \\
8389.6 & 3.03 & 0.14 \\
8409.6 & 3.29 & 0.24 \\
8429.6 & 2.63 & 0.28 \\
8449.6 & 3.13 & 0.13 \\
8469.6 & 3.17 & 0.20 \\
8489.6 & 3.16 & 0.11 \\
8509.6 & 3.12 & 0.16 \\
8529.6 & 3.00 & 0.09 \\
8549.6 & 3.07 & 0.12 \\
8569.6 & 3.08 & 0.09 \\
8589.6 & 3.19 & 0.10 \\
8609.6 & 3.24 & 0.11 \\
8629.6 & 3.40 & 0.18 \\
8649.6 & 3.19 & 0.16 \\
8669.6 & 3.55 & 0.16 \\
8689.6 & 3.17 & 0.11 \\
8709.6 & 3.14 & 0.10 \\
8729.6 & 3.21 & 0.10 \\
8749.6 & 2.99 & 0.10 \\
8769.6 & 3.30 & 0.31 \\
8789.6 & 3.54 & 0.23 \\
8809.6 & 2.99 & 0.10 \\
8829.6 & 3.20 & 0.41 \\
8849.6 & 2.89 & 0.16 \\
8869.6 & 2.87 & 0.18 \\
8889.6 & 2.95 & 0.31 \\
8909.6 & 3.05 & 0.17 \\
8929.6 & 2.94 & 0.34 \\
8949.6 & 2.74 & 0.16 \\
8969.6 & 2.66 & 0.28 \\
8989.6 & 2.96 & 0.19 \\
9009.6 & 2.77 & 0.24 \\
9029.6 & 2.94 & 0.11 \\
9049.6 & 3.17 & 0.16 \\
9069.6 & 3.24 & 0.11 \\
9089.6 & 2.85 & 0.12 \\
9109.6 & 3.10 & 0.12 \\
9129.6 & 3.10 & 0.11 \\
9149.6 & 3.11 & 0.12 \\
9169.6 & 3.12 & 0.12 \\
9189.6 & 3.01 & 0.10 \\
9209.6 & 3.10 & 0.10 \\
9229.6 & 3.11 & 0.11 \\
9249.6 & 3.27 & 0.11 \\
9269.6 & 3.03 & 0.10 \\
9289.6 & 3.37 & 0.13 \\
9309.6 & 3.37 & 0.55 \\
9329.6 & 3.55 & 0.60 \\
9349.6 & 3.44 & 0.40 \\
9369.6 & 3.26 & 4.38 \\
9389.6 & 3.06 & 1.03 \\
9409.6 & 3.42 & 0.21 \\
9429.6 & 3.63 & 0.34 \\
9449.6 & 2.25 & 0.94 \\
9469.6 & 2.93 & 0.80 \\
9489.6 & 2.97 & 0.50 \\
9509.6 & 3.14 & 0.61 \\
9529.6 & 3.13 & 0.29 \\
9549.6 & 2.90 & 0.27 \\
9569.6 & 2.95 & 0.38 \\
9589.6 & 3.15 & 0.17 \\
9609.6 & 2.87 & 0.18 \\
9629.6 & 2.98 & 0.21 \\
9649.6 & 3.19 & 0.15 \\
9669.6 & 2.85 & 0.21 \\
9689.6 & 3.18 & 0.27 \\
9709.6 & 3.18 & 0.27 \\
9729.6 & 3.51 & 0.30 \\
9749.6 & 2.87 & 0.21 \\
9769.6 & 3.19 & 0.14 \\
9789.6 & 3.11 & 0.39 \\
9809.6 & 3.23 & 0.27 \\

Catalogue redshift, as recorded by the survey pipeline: 0.25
